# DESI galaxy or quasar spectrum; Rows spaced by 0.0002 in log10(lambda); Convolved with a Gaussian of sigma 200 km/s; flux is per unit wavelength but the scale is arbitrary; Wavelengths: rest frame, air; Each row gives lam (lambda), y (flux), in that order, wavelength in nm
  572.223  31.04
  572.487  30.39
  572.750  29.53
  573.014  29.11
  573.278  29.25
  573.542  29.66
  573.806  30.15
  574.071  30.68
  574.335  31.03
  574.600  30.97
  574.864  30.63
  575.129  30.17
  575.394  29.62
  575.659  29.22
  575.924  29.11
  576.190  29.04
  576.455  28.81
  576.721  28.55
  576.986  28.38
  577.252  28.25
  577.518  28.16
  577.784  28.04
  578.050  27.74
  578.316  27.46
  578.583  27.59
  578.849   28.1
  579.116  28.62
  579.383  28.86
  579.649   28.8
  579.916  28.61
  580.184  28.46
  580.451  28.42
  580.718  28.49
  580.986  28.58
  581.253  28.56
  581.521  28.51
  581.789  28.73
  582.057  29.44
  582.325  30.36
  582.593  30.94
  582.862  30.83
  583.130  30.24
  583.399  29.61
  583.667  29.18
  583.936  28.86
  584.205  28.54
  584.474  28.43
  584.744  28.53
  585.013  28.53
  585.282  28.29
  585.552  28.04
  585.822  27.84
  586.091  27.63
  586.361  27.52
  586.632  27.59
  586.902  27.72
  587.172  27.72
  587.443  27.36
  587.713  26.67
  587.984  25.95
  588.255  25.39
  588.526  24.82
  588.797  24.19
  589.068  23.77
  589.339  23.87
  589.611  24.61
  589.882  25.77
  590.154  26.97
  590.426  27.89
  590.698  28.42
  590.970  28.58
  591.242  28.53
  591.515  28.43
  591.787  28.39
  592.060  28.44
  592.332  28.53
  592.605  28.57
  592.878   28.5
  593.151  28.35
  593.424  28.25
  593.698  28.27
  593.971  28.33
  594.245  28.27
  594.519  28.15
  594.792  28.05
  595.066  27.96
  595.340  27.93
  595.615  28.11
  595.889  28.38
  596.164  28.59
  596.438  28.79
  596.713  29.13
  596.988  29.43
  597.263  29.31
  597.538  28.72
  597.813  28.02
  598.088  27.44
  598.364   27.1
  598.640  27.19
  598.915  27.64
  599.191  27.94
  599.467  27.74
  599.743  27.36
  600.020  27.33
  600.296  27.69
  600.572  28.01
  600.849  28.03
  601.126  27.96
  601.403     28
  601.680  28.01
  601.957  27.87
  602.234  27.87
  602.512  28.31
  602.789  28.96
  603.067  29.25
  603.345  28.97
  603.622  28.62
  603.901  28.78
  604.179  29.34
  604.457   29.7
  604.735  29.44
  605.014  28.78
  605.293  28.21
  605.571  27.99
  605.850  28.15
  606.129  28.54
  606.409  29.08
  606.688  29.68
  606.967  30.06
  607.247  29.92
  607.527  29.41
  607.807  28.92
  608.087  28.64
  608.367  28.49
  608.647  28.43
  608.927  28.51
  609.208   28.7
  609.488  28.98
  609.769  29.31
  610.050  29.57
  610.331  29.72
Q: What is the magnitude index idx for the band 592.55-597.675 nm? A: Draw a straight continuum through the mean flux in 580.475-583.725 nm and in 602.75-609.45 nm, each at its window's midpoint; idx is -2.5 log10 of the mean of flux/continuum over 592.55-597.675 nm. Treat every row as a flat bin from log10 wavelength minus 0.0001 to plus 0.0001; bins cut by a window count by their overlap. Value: 0.03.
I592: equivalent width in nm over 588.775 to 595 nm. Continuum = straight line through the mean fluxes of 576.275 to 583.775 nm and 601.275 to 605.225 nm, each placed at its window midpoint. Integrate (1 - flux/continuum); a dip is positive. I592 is 0.27 nm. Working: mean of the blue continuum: 28.8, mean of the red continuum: 28.7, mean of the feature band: 27.5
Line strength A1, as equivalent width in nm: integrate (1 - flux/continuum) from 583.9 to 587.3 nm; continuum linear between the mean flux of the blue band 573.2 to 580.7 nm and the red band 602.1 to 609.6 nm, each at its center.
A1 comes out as 0.10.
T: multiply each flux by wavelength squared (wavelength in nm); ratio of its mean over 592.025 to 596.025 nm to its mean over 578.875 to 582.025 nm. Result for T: 1.03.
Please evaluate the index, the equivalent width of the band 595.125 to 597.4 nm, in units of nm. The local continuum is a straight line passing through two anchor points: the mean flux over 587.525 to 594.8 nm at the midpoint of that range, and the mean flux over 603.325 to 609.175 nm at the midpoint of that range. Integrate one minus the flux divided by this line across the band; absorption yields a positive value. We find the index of -0.07 nm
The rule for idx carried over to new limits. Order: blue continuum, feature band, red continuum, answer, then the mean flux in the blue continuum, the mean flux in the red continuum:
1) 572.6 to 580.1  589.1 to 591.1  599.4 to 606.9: 0.09 mag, 29.1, 28.5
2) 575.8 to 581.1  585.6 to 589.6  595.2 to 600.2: 0.08 mag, 28.4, 28.1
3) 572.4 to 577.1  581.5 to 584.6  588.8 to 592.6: -0.05 mag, 29.7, 27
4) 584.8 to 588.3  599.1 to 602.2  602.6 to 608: 0.03 mag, 27.5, 29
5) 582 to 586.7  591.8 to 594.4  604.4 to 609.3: 0.02 mag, 28.9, 28.9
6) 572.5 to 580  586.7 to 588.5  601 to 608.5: 0.09 mag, 29.1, 28.8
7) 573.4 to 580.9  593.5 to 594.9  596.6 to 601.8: 0.00 mag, 29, 28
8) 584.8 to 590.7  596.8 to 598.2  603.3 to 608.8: -0.03 mag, 26.6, 29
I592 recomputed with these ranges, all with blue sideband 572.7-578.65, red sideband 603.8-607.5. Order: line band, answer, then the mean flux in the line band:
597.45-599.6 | 0.103 nm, 27.7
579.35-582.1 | 0.049 nm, 28.6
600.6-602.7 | 0.076 nm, 28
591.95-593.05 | 0.023 nm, 28.5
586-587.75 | 0.099 nm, 27.5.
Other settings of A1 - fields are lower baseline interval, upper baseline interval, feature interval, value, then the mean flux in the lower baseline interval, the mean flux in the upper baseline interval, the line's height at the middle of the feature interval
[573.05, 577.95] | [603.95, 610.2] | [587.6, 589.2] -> 0.226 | 29.4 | 29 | 29.2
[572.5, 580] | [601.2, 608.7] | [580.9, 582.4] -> 0.003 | 29.1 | 28.8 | 29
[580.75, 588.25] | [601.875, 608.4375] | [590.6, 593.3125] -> 0.014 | 28.5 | 28.9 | 28.6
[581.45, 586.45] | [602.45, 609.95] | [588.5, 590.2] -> 0.247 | 29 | 28.9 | 29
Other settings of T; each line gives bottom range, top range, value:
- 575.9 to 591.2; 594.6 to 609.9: 1.09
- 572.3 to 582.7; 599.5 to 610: 1.08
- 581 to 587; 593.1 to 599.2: 1.02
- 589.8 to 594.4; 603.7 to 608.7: 1.08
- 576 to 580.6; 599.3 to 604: 1.07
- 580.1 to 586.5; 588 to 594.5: 0.97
